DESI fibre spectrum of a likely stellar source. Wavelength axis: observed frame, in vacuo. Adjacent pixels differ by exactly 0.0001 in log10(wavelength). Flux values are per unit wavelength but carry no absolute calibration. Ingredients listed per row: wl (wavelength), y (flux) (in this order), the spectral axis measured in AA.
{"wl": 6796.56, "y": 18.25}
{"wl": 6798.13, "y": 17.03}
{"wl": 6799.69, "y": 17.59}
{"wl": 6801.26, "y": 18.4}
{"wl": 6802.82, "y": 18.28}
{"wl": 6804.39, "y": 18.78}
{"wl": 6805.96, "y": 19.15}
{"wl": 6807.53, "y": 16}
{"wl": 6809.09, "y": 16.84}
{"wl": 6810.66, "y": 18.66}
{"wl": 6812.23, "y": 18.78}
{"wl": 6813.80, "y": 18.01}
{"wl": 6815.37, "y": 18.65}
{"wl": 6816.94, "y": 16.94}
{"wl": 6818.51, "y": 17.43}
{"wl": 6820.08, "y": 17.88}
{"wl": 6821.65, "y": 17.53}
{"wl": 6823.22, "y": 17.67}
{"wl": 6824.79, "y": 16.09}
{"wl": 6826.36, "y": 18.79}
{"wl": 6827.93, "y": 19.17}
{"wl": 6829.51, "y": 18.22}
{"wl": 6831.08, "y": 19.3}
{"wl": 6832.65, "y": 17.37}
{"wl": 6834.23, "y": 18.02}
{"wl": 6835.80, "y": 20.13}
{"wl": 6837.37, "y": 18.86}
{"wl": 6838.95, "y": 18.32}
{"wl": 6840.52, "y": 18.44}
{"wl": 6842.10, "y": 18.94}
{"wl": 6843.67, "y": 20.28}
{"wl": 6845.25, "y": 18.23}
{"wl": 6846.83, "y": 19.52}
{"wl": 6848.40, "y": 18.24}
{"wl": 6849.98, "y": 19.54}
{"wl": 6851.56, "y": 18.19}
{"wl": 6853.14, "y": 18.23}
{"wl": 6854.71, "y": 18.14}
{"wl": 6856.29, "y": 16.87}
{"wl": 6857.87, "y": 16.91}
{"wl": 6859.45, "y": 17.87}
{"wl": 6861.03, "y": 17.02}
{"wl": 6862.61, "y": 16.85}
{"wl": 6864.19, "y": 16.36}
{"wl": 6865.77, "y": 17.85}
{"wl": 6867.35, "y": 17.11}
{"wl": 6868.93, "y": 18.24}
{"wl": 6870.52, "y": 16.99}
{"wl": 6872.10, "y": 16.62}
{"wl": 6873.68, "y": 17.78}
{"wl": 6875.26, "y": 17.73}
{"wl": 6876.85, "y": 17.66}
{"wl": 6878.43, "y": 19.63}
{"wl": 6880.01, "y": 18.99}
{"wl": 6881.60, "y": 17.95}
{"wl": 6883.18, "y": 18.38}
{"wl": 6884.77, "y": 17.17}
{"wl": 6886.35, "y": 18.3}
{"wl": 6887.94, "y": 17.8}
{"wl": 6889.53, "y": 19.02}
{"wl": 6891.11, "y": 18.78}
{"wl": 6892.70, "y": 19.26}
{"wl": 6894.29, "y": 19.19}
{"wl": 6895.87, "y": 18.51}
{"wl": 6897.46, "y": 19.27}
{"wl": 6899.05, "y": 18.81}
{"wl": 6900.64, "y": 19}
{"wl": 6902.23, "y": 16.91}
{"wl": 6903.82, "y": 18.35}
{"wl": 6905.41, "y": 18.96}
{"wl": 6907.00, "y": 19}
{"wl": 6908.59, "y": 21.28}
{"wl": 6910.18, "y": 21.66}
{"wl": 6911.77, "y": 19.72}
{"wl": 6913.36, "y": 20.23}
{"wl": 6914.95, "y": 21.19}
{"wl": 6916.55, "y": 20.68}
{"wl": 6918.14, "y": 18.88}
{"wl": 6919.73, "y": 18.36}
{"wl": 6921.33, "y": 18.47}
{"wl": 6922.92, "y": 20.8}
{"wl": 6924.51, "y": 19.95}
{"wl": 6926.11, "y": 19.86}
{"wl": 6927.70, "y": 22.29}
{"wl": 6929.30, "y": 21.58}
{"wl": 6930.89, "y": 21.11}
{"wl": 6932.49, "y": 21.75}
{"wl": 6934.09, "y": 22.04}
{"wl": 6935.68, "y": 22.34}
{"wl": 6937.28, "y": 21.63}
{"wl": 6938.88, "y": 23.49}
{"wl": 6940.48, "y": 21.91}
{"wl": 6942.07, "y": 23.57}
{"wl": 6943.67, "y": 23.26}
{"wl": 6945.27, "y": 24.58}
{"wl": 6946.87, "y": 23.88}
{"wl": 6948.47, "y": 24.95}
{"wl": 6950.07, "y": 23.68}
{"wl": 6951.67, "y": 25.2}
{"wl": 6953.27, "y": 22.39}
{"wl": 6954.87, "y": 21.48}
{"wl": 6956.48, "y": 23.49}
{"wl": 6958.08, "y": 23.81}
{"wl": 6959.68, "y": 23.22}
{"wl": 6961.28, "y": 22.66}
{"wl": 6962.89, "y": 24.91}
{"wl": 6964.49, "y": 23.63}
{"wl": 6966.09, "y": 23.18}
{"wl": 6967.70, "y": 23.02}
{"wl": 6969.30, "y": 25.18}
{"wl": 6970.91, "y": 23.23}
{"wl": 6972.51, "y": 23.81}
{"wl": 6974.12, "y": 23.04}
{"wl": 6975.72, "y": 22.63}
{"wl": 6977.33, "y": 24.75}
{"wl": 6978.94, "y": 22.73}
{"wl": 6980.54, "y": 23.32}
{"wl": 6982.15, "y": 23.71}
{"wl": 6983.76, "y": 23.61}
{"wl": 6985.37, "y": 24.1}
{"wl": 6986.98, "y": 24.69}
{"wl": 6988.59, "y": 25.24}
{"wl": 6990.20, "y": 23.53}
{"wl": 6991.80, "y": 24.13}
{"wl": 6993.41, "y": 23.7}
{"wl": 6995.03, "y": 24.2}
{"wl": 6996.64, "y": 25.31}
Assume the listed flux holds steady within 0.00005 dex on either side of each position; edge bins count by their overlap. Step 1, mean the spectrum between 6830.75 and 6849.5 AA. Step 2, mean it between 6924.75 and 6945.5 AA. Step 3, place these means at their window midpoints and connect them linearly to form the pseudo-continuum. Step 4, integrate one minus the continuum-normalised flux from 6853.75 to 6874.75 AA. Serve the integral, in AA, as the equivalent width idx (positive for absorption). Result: 2.5 AA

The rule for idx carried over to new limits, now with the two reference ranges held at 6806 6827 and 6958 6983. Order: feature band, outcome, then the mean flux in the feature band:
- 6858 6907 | 5.1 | 18.1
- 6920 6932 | 0.7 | 20.5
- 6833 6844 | -0.2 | 18.9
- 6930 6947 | -0.2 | 22.6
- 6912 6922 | 0.9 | 19.6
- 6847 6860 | 0.7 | 18.1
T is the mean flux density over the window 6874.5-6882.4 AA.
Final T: 18.4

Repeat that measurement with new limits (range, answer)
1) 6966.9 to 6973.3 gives 23.8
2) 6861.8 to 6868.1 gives 17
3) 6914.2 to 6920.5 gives 19.8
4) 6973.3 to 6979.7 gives 23.3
